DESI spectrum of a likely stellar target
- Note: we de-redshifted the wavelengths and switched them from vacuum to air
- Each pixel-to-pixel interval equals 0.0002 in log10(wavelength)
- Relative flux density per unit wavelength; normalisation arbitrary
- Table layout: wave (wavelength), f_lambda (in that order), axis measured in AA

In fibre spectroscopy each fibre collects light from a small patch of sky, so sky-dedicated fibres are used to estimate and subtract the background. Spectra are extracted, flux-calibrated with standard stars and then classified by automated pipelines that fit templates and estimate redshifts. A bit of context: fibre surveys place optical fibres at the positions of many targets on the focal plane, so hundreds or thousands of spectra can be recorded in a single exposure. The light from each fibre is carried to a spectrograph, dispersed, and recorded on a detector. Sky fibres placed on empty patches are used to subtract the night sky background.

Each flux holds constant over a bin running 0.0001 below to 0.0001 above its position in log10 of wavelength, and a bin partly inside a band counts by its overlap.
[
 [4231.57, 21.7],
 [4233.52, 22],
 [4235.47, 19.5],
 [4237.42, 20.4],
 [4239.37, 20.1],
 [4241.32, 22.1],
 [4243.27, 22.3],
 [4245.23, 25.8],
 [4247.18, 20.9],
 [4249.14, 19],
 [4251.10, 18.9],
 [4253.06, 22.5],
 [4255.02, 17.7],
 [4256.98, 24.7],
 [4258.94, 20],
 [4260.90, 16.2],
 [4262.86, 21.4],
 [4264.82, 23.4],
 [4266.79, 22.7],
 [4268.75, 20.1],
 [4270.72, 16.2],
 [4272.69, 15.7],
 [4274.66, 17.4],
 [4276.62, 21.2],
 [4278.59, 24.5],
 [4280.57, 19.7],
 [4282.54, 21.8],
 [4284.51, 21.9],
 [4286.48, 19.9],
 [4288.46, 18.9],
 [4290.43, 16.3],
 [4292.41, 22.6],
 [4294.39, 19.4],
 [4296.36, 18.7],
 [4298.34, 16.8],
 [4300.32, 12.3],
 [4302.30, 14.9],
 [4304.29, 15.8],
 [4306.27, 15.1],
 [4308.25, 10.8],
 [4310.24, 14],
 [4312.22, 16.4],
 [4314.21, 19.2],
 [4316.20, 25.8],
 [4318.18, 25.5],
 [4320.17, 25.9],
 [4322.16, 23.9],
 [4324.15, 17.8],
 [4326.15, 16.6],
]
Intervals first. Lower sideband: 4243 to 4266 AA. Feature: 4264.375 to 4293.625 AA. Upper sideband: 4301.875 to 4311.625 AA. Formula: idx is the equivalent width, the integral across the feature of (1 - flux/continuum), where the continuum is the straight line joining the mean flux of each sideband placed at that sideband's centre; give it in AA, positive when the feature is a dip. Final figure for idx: -3.86 AA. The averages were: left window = 21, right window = 14.2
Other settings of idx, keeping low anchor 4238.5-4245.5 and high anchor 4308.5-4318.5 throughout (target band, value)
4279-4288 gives -0.2 AA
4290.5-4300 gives 0.7 AA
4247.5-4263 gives 1.2 AA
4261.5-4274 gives 0.8 AA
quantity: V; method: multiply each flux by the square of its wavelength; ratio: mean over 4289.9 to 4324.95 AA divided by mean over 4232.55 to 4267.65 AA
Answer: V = 0.90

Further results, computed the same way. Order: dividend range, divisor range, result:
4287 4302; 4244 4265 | 0.87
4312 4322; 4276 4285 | 1.08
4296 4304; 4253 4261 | 0.77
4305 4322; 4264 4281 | 0.98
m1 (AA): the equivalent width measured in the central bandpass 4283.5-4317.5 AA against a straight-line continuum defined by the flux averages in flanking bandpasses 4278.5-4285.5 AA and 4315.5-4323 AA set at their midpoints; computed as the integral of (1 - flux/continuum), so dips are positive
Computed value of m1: 8.34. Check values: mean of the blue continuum 21.6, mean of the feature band 17.7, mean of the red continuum 25.3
